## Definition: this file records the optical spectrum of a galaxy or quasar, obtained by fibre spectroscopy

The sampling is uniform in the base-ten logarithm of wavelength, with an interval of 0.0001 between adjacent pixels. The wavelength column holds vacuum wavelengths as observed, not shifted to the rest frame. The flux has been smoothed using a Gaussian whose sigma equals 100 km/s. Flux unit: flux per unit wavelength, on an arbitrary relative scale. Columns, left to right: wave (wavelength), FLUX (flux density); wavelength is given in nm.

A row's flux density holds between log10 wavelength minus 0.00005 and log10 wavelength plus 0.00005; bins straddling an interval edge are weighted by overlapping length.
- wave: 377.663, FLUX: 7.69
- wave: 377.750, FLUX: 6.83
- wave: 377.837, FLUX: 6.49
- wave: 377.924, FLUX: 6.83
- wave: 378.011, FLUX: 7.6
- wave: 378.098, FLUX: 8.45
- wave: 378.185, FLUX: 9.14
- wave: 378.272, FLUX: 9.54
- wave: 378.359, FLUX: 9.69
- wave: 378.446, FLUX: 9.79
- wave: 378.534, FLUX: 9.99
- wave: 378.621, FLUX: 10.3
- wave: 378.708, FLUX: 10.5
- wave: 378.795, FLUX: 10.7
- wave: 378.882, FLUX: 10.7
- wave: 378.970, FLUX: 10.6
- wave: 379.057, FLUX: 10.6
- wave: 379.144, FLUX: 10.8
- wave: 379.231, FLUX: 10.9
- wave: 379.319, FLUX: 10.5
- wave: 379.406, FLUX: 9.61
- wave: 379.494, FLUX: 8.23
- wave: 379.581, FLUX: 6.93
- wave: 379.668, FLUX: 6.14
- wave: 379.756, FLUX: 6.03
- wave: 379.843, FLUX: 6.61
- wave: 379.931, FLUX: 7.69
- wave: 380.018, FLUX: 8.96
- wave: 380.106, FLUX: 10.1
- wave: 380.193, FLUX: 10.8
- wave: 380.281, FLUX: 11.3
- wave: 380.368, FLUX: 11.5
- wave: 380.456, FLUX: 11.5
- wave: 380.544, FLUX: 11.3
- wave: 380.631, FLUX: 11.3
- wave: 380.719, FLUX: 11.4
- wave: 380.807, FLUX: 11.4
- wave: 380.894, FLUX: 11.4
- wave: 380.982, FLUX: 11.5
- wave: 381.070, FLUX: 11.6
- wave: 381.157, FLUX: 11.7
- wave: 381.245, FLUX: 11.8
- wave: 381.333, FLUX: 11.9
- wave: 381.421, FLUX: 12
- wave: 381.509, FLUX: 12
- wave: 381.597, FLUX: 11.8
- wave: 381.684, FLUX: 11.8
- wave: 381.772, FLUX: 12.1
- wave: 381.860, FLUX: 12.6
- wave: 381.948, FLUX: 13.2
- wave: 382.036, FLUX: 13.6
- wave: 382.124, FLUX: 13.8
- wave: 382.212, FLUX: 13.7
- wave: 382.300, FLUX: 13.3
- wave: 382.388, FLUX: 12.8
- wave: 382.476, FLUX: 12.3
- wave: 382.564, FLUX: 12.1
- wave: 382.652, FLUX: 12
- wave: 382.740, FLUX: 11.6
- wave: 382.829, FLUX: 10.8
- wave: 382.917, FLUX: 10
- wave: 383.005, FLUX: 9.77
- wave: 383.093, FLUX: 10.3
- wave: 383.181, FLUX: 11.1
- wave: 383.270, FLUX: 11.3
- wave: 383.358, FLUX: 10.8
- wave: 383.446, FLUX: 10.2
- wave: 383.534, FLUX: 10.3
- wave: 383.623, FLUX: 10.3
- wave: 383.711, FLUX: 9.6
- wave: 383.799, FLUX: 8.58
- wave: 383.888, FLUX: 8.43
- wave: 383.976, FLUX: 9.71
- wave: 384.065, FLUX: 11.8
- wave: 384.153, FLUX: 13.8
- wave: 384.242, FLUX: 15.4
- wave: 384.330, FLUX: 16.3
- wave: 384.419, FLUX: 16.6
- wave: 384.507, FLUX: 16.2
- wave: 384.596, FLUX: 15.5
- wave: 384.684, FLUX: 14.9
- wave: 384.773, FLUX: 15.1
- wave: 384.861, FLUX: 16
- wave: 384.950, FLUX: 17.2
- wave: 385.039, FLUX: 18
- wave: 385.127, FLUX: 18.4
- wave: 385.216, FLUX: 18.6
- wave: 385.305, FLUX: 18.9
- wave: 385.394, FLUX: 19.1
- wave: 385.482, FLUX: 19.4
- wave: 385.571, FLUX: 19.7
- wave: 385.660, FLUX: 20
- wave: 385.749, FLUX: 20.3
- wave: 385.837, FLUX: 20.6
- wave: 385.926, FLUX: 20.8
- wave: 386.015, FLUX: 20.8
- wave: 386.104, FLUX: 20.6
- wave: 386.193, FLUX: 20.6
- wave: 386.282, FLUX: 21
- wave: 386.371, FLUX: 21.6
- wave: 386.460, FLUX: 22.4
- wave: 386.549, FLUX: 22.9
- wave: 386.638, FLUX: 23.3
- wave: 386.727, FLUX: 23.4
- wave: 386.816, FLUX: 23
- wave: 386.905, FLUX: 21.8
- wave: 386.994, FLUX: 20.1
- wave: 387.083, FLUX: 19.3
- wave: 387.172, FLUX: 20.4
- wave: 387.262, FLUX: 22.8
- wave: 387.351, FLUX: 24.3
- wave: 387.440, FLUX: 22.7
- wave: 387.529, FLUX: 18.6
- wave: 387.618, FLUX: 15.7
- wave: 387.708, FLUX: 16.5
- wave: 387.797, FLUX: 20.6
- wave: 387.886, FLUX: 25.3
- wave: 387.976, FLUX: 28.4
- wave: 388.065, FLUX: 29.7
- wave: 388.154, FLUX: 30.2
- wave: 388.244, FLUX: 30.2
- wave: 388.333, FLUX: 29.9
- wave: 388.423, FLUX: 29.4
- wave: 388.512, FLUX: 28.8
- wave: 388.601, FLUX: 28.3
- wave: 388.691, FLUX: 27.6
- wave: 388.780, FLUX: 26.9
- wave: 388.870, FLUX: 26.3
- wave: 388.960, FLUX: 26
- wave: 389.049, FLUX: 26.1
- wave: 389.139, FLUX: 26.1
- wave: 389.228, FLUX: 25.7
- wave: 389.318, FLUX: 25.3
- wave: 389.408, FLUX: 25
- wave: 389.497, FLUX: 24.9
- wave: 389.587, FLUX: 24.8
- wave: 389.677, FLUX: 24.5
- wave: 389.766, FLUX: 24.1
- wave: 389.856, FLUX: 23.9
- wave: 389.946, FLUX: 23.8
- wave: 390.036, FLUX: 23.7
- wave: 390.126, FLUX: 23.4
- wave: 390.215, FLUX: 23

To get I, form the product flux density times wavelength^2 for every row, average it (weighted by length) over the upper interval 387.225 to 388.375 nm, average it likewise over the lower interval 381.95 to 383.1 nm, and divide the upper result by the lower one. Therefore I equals 2.06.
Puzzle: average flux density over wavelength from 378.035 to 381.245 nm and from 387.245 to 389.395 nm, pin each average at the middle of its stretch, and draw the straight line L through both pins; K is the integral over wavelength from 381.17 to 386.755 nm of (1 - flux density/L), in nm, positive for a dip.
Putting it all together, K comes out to 0.91 nm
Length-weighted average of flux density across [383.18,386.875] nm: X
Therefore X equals 16.8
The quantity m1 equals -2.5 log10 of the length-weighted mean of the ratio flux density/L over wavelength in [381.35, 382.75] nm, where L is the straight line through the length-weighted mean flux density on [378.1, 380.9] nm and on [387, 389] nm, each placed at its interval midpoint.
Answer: 0.14 mag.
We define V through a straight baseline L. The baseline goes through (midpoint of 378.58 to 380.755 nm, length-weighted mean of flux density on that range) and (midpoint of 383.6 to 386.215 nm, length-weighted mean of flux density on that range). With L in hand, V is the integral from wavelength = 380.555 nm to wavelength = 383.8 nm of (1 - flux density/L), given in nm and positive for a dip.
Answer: 0.31 nm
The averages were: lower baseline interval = 9.79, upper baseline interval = 16.4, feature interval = 11.6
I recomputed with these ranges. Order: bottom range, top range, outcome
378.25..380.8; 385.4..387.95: 2.23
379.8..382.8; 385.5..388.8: 2.06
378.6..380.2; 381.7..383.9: 1.26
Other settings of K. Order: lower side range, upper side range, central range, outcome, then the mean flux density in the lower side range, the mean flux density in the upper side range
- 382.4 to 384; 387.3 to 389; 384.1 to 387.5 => -0.22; 10.6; 25.5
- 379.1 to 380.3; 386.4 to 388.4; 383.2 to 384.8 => 0.43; 8.85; 23.3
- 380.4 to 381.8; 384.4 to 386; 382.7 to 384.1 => 0.46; 11.6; 18.2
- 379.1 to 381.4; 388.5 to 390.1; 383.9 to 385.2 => 0.17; 10.1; 25.6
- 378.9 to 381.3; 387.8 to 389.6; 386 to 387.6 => 0.12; 10.1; 27.1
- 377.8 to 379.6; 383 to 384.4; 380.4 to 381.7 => -0.17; 9.47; 11.2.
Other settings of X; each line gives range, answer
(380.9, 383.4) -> 11.9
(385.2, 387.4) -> 21.1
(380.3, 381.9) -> 11.7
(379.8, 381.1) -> 10.5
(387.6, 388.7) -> 26.4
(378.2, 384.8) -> 11.2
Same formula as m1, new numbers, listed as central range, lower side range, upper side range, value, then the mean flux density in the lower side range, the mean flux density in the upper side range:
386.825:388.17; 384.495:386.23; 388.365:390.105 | 0.02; 18.6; 25.8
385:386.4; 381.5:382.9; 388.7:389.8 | -0.05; 12.4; 25.6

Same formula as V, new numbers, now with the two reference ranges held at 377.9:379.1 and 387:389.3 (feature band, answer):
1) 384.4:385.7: 0.161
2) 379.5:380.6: 0.282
